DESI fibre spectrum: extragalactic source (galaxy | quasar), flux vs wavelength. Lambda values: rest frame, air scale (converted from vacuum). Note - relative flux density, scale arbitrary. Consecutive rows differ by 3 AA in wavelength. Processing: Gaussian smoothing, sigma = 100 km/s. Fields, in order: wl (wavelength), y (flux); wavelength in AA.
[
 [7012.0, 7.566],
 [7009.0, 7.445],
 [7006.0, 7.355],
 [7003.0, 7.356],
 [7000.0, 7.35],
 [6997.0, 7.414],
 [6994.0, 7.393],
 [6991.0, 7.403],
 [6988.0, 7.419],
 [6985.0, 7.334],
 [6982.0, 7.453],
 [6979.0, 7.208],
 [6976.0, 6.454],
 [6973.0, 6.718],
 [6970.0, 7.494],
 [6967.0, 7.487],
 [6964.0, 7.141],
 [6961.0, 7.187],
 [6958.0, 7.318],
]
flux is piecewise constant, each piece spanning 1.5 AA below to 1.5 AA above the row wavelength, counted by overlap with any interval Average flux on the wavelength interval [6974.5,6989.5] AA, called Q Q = 7.17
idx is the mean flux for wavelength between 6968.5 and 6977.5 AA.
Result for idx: 6.89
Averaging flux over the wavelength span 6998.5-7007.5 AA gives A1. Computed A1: 7.35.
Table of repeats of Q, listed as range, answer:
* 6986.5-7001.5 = 7.4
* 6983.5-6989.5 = 7.38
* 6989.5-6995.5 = 7.4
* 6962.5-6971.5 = 7.37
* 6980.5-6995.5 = 7.4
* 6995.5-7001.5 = 7.38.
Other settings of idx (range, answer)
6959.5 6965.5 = 7.16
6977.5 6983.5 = 7.33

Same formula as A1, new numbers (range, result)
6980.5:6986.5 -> 7.39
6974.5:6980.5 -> 6.83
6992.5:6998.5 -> 7.4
